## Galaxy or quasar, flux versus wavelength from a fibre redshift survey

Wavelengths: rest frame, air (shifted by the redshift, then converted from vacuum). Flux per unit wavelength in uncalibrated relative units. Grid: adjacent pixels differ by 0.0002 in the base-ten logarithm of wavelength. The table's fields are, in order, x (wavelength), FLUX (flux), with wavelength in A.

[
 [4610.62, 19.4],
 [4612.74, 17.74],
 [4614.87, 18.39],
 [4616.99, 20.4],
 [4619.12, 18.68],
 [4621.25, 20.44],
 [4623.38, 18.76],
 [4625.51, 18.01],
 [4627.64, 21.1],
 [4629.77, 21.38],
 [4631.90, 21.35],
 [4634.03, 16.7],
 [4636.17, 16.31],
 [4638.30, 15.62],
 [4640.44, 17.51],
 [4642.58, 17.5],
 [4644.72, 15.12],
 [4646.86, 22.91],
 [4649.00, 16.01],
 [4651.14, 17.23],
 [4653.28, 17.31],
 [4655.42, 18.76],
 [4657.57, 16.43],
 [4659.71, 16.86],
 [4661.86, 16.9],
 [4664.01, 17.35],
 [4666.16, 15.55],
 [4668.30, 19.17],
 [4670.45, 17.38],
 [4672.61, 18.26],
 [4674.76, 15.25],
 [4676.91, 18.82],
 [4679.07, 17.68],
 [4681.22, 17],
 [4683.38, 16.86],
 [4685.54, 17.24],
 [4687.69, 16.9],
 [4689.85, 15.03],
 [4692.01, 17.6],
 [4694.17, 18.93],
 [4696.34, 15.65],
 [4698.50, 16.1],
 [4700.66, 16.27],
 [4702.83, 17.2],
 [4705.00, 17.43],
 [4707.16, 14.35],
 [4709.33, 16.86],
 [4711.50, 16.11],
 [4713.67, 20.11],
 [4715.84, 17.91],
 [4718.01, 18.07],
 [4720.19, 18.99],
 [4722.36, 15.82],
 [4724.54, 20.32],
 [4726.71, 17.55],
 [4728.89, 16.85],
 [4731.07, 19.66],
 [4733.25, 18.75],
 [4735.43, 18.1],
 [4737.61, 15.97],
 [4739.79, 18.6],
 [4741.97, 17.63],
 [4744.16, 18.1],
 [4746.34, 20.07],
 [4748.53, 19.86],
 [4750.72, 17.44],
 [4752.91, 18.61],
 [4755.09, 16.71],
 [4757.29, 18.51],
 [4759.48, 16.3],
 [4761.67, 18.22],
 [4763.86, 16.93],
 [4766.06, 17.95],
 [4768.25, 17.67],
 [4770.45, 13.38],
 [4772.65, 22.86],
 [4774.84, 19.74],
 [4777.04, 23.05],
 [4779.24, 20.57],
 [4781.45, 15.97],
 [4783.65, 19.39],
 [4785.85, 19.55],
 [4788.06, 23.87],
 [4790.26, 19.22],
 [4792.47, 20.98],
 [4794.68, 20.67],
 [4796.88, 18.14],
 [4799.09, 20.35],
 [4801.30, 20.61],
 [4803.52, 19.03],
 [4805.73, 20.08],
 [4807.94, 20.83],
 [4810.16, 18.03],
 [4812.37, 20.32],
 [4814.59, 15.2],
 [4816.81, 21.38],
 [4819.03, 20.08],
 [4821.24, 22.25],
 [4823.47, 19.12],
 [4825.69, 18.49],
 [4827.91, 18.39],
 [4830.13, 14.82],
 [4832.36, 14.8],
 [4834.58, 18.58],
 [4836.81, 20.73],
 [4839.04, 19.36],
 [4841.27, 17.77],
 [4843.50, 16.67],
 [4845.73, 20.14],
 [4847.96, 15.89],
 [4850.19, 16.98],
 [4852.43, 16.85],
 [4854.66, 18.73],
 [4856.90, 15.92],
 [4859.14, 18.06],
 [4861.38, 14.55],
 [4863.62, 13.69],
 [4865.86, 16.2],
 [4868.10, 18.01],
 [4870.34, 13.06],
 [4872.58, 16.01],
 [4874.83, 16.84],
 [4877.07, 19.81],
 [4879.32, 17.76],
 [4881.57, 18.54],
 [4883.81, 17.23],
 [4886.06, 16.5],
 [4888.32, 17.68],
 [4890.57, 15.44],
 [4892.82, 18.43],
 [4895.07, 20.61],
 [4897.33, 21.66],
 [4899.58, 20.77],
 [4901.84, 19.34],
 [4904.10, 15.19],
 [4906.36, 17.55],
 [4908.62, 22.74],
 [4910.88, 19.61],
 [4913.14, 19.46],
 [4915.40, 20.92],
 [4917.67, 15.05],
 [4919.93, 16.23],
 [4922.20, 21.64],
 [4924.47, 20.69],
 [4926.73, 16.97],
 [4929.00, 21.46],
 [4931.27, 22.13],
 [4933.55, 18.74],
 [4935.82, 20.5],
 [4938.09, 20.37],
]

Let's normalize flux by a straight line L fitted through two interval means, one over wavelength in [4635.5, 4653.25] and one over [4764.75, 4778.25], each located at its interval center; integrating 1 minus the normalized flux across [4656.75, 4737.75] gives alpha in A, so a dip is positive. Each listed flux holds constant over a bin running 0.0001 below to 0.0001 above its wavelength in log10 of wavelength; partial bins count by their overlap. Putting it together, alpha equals 3.3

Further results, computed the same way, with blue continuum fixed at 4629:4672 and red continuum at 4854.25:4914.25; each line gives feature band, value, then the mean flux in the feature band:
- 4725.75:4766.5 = -0.7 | 18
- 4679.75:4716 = 1.6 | 16.9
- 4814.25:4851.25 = -1.3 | 18.3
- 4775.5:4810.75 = -4.7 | 20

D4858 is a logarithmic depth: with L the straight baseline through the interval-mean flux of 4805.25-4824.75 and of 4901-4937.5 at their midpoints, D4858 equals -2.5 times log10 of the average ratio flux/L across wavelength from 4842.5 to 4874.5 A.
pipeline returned 0.18 mag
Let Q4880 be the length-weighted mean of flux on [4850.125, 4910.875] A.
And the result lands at 17.6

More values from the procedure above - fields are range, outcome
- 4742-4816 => 19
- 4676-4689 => 17.4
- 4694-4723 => 17.1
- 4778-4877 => 18.3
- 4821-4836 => 17.9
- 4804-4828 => 19.5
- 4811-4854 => 18.3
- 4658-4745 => 17.4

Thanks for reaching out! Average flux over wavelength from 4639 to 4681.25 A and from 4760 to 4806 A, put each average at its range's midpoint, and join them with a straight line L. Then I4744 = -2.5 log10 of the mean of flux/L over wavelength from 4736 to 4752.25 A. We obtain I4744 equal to 0.03 mag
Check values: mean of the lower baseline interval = 17.4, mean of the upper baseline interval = 19.4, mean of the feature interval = 18.2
